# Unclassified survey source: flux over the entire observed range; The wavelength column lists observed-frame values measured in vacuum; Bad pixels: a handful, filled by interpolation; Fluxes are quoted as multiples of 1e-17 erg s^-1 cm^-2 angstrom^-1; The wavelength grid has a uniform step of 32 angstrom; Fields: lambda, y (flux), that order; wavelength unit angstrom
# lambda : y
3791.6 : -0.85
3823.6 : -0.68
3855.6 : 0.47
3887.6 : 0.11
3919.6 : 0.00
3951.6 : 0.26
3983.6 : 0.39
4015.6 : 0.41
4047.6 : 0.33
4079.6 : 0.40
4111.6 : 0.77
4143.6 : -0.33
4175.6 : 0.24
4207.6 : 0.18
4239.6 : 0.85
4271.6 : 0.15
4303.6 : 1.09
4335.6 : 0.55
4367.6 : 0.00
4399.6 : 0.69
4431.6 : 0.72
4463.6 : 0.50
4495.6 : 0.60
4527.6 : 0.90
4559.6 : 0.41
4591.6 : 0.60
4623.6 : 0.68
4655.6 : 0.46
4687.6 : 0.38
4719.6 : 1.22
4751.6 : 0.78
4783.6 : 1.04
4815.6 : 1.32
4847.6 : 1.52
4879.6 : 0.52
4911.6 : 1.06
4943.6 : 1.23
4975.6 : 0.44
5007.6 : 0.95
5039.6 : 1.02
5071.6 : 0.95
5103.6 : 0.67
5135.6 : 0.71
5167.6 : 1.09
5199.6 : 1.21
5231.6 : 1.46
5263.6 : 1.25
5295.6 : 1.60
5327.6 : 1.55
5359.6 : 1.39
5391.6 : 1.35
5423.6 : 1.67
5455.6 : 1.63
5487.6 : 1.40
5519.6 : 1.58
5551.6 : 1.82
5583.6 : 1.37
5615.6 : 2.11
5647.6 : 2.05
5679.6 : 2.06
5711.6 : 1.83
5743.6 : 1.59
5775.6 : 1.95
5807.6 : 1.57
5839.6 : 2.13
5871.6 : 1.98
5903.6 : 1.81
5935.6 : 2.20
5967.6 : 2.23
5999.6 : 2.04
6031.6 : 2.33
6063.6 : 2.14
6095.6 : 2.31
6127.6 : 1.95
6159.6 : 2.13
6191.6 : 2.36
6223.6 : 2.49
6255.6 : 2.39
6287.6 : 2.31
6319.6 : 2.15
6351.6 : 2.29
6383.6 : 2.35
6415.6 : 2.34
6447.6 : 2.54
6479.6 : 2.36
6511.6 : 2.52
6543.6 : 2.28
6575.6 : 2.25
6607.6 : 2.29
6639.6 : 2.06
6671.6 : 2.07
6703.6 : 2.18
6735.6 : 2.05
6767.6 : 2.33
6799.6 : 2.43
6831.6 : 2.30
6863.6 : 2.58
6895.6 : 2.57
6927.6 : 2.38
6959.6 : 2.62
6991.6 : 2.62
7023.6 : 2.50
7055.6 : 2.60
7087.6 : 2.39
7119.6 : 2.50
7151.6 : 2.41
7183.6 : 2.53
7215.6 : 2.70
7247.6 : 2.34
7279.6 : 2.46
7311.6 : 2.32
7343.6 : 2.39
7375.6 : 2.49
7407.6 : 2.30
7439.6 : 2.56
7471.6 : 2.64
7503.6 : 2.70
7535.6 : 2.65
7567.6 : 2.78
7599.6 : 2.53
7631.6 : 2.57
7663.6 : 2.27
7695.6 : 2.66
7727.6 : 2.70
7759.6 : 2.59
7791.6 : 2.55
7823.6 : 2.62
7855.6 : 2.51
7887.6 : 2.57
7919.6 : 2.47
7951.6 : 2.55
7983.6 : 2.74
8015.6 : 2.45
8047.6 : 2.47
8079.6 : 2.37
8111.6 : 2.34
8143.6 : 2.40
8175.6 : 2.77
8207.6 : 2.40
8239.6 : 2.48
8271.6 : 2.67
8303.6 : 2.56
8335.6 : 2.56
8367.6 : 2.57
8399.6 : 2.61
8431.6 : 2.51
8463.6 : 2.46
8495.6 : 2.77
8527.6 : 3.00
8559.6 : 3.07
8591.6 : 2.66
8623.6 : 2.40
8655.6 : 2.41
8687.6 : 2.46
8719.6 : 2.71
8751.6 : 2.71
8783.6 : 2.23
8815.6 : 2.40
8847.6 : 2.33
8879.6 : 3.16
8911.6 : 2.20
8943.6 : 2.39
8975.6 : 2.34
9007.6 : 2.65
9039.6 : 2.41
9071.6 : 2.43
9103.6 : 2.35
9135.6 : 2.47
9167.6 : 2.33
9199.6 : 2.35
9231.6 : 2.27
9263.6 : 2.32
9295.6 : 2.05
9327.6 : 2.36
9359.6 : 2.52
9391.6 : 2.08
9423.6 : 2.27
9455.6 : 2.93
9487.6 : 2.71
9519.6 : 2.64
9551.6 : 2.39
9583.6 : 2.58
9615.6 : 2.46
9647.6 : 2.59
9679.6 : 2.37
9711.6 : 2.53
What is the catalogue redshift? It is 0.299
